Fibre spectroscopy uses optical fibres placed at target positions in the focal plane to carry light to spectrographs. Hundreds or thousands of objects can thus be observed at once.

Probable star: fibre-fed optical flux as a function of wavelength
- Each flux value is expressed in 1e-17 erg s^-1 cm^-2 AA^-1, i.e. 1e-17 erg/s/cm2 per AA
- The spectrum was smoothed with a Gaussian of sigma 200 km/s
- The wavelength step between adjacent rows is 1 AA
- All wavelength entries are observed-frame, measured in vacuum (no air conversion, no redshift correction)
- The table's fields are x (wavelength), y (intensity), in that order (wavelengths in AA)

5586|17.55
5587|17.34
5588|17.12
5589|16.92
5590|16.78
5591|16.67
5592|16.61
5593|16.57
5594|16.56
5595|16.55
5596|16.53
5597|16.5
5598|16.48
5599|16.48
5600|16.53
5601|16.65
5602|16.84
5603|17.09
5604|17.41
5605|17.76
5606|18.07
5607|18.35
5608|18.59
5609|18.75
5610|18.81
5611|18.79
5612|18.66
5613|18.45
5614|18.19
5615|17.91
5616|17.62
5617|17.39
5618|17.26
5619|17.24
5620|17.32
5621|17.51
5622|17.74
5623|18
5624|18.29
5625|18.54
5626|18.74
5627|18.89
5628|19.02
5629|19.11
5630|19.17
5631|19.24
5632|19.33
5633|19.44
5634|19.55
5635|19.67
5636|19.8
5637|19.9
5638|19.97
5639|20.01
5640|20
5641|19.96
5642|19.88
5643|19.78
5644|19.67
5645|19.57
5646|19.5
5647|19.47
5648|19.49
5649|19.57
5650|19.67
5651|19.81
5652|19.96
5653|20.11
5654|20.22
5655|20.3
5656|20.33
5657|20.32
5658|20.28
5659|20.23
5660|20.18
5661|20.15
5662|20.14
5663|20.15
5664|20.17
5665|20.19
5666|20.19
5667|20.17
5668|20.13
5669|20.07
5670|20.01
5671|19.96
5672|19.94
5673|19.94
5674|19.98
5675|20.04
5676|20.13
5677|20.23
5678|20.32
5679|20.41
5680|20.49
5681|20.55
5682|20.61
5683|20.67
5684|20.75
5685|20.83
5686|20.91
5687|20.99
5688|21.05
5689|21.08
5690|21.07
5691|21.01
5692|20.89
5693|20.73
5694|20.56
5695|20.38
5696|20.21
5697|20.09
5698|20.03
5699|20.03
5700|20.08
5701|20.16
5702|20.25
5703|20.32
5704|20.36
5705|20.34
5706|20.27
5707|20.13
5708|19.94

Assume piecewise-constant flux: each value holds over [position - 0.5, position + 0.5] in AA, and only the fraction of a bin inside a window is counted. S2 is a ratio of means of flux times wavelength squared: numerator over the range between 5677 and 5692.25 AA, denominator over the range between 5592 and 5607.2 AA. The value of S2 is 1.3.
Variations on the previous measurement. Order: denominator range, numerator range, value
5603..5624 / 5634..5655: 1.11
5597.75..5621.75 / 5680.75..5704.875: 1.20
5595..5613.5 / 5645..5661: 1.16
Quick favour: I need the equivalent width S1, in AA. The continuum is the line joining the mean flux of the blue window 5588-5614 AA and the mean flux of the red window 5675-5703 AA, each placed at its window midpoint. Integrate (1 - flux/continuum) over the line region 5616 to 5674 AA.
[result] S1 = -1.6 AA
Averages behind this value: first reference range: 17.3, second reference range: 20.5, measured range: 19.5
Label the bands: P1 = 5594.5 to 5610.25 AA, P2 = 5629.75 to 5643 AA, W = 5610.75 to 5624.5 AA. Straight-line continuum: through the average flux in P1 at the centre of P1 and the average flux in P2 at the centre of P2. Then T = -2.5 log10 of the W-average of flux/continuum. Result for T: 0.03 mag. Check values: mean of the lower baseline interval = 17.3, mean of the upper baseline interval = 19.7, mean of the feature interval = 17.9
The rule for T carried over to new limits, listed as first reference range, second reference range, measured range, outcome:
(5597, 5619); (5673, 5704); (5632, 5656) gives -0.05 mag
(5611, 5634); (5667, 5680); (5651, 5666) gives -0.03 mag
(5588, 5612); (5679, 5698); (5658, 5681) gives -0.01 mag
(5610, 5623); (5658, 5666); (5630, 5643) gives -0.05 mag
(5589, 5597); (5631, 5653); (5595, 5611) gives -0.01 mag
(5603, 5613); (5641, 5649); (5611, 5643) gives 0.01 mag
